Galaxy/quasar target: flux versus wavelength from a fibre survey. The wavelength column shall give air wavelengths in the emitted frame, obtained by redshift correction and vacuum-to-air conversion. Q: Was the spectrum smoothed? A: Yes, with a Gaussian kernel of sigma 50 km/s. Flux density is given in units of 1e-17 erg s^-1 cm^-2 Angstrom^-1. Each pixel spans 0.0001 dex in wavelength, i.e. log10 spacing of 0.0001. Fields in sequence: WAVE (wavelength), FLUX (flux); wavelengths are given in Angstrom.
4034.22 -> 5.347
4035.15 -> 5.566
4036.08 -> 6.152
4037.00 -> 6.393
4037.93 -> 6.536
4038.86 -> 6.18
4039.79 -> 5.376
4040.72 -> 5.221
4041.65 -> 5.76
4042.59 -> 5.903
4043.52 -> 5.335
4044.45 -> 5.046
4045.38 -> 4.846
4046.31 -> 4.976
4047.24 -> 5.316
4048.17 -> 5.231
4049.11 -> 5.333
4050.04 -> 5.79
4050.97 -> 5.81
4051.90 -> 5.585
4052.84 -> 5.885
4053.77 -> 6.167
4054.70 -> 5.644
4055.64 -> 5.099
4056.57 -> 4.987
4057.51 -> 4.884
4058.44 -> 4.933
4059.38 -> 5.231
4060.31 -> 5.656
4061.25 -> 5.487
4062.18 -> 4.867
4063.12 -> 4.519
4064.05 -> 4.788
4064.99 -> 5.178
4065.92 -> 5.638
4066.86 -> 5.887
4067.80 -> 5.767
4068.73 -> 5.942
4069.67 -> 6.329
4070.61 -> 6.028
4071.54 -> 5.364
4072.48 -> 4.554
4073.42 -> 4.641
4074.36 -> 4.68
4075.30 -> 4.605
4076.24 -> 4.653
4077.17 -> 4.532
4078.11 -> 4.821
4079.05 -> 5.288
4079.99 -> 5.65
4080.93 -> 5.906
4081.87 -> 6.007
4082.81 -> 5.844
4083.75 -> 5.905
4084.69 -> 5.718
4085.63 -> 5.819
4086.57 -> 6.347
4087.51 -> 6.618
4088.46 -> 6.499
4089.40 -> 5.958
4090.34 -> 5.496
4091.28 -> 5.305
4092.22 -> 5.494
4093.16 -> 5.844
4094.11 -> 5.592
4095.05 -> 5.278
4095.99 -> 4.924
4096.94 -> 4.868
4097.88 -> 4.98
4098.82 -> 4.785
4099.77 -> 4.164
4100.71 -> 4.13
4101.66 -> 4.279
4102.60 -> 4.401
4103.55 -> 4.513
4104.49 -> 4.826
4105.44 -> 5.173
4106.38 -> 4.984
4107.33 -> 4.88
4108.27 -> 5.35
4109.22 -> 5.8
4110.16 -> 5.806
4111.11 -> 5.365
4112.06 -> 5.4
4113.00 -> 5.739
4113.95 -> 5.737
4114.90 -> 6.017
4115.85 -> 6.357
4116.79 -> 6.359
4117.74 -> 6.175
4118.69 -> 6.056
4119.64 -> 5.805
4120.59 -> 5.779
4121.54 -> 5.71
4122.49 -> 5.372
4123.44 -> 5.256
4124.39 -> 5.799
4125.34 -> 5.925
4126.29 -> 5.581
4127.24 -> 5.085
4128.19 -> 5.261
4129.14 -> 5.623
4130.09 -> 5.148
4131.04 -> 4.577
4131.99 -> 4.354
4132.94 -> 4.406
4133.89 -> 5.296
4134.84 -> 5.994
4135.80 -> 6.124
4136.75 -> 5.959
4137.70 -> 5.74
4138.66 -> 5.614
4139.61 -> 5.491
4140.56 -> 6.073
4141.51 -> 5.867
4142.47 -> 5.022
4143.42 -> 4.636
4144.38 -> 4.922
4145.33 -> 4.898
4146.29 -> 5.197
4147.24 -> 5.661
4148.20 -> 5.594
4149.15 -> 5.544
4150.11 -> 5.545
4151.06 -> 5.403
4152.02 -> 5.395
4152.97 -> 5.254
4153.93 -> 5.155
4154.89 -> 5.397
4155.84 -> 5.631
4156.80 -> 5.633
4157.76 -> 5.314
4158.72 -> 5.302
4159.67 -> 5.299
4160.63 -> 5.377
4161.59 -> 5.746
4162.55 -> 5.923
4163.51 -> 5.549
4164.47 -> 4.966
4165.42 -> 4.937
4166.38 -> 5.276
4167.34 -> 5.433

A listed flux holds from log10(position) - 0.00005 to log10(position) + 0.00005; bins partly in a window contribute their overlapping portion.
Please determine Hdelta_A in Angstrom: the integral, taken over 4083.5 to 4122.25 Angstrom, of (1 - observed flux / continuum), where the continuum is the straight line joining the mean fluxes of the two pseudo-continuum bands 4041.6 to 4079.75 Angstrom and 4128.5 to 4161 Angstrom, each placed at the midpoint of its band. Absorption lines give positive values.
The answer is -1.0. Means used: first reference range 5.29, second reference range 5.37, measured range 5.47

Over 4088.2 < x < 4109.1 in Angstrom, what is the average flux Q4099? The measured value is 5.08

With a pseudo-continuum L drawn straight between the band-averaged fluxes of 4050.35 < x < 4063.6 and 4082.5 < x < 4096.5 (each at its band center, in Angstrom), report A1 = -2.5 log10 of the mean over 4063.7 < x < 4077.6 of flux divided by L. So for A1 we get 0.06 mag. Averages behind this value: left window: 5.34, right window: 5.77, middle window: 5.25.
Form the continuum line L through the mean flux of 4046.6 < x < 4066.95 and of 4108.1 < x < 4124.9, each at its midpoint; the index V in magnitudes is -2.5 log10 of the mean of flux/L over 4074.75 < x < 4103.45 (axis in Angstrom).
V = 0.05 mag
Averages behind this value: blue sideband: 5.35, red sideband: 5.78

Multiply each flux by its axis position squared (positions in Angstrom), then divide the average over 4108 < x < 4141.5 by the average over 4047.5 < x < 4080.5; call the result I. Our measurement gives 1.09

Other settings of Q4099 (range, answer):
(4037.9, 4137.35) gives 5.41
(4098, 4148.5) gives 5.36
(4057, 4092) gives 5.44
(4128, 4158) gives 5.37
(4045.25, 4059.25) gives 5.37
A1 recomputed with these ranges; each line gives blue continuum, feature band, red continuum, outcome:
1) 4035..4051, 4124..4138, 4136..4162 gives 0.016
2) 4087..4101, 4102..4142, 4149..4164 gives -0.018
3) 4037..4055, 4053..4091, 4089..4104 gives -0.035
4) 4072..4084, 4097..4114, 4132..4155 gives 0.054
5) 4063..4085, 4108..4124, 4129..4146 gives -0.087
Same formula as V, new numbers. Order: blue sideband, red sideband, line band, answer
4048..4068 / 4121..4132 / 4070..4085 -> 0.020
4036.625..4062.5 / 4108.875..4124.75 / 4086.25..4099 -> 0.019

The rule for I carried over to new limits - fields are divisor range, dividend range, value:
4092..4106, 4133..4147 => 1.14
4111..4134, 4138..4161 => 0.99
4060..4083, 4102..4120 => 1.06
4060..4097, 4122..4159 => 1.02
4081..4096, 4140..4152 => 0.95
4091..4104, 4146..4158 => 1.14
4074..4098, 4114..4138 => 1.04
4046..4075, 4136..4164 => 1.06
